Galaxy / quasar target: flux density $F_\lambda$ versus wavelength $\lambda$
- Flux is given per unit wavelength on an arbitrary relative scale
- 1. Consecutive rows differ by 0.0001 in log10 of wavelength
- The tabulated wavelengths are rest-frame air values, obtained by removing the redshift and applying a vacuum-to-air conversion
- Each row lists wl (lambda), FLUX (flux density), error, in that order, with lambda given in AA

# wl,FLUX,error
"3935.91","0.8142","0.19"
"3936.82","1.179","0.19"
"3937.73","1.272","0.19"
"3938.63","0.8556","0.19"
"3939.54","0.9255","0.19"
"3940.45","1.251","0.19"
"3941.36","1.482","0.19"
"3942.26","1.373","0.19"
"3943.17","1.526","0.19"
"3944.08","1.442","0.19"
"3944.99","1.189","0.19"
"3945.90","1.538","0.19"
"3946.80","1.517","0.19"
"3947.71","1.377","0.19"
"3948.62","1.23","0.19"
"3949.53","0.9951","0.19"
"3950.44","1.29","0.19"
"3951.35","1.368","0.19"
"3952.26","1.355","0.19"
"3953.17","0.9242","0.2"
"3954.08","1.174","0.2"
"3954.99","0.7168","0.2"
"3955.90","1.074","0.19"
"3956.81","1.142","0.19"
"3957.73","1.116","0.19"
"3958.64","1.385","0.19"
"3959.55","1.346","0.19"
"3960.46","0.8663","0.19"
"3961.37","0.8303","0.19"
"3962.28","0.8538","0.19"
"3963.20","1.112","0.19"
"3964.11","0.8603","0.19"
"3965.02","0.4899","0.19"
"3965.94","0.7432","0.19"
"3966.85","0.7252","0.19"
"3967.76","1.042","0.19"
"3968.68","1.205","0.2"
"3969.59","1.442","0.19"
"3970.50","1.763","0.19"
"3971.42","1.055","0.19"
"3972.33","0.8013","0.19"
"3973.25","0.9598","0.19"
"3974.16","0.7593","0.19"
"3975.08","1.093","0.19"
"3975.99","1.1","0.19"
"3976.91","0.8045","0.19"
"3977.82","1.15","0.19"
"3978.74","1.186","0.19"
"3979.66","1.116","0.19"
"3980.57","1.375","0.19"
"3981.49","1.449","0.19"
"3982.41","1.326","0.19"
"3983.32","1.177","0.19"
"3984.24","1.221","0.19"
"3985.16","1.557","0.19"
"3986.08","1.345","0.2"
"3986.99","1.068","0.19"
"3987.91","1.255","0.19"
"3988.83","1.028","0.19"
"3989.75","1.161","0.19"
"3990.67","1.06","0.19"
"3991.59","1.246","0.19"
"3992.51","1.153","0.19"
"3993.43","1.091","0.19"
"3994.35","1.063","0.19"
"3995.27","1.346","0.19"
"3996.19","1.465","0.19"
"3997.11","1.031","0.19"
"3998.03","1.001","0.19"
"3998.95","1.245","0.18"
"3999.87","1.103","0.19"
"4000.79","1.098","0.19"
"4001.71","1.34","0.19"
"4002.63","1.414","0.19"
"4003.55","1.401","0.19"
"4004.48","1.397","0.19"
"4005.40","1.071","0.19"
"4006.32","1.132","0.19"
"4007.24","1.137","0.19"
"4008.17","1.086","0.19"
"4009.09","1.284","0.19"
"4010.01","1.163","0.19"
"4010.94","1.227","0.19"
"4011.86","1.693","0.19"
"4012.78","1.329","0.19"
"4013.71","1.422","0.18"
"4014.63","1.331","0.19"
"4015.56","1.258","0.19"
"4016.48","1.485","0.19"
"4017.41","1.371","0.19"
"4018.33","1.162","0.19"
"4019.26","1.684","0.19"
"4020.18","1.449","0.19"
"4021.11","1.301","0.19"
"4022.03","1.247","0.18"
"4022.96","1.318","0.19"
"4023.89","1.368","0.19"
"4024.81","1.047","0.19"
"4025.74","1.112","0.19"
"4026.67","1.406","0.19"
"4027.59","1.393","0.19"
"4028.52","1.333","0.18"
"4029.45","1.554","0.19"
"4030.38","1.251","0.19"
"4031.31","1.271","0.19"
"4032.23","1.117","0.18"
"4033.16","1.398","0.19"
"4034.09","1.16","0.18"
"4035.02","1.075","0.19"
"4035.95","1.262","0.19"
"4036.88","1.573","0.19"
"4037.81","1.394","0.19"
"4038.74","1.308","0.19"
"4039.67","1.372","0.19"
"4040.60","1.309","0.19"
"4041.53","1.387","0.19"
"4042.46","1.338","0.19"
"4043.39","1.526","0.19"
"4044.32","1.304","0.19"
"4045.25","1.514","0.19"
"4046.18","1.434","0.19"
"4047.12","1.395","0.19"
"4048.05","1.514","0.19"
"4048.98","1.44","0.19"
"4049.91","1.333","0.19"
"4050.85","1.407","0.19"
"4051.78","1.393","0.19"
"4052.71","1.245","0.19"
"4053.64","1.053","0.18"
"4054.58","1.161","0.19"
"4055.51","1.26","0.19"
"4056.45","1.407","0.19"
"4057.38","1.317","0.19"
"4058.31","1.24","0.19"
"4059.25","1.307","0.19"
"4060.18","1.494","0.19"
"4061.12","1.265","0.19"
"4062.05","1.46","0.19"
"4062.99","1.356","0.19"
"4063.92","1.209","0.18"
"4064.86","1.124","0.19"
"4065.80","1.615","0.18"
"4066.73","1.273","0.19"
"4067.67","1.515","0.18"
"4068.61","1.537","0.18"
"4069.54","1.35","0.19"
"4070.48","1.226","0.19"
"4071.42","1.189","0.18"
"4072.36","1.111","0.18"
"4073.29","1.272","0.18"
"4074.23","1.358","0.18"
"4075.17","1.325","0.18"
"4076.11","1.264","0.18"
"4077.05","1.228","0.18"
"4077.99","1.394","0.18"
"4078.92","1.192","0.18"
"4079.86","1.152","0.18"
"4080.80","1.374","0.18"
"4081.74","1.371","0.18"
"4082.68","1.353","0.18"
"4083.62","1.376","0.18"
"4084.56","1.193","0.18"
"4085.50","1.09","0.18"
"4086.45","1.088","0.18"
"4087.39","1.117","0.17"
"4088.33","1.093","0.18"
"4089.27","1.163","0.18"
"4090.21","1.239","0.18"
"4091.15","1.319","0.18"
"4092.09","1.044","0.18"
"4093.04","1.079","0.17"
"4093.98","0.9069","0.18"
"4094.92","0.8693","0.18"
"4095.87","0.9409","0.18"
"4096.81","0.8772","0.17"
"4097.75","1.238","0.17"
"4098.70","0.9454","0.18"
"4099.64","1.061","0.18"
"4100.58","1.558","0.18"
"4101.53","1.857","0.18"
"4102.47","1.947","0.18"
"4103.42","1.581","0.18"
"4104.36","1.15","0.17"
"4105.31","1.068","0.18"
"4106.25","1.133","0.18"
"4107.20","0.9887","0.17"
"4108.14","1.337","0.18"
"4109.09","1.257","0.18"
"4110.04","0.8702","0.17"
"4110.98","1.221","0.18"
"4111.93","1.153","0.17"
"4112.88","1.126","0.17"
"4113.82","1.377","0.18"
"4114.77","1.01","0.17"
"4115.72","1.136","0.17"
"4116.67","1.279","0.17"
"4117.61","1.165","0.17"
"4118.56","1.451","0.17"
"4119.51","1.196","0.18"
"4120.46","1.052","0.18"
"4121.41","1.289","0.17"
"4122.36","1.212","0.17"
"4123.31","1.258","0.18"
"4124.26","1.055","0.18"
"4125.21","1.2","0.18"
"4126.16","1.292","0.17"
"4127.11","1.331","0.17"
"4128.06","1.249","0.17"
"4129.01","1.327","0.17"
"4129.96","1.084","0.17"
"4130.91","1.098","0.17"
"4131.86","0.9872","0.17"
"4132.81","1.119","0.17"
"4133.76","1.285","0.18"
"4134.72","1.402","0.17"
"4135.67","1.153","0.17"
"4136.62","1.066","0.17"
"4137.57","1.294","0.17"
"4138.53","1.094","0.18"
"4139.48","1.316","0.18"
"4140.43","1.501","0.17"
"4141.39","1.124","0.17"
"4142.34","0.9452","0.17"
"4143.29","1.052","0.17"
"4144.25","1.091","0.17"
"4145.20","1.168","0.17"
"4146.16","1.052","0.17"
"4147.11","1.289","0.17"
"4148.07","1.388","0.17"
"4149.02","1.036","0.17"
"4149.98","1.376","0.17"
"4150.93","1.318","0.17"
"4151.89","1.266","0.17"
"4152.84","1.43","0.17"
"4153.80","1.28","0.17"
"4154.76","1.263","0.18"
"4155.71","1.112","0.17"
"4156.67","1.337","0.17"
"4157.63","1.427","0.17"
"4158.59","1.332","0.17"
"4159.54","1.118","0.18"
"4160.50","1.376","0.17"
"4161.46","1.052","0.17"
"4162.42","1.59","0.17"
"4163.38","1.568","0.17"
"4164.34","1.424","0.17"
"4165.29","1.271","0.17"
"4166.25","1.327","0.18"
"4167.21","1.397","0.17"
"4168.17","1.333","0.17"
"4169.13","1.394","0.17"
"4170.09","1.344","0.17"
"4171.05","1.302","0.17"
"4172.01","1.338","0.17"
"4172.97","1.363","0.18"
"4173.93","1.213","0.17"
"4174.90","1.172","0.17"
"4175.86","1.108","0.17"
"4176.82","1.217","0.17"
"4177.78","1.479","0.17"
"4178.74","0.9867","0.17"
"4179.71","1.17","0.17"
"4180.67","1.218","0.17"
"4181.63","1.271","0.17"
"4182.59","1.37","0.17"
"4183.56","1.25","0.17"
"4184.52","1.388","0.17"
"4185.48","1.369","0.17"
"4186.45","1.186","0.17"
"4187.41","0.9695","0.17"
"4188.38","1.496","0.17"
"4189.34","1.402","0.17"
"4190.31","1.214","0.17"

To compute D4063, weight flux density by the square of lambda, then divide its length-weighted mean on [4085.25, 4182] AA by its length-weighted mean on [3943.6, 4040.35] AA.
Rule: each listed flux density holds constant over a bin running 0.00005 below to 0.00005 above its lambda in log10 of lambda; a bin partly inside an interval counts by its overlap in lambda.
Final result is 1.1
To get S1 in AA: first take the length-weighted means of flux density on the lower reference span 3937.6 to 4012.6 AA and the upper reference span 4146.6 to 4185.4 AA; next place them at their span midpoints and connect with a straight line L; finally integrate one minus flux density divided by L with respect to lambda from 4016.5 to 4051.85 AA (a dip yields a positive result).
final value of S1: -4.0 AA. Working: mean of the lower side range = 1.17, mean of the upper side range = 1.3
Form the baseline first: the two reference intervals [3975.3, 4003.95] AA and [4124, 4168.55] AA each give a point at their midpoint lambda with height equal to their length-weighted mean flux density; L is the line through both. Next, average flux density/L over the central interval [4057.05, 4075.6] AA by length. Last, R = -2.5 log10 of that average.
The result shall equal -0.086 mag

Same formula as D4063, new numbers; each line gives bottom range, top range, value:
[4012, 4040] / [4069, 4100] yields 0.91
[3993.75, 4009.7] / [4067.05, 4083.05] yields 1.12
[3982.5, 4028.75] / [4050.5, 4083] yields 1.07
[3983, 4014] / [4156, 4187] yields 1.15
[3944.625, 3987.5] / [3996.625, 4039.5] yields 1.17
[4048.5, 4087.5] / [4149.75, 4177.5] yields 1.06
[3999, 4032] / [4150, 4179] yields 1.08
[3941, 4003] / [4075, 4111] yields 1.11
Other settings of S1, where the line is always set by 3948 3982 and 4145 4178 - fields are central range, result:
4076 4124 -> 0.9 AA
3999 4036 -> -5.0 AA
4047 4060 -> -1.6 AA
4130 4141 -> 0.6 AA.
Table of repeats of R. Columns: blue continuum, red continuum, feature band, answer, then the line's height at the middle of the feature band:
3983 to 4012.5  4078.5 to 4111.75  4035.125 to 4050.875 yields -0.15 mag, 1.21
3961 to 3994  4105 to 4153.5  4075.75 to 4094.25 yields -0.03 mag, 1.17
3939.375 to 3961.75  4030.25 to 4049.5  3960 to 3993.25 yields 0.15 mag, 1.26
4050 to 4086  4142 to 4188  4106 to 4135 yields 0.08 mag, 1.28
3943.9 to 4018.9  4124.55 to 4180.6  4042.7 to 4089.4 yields -0.08 mag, 1.21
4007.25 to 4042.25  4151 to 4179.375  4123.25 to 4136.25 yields 0.09 mag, 1.31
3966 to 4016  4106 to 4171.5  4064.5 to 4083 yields -0.08 mag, 1.22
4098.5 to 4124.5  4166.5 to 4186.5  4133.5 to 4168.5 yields 0.00 mag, 1.27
